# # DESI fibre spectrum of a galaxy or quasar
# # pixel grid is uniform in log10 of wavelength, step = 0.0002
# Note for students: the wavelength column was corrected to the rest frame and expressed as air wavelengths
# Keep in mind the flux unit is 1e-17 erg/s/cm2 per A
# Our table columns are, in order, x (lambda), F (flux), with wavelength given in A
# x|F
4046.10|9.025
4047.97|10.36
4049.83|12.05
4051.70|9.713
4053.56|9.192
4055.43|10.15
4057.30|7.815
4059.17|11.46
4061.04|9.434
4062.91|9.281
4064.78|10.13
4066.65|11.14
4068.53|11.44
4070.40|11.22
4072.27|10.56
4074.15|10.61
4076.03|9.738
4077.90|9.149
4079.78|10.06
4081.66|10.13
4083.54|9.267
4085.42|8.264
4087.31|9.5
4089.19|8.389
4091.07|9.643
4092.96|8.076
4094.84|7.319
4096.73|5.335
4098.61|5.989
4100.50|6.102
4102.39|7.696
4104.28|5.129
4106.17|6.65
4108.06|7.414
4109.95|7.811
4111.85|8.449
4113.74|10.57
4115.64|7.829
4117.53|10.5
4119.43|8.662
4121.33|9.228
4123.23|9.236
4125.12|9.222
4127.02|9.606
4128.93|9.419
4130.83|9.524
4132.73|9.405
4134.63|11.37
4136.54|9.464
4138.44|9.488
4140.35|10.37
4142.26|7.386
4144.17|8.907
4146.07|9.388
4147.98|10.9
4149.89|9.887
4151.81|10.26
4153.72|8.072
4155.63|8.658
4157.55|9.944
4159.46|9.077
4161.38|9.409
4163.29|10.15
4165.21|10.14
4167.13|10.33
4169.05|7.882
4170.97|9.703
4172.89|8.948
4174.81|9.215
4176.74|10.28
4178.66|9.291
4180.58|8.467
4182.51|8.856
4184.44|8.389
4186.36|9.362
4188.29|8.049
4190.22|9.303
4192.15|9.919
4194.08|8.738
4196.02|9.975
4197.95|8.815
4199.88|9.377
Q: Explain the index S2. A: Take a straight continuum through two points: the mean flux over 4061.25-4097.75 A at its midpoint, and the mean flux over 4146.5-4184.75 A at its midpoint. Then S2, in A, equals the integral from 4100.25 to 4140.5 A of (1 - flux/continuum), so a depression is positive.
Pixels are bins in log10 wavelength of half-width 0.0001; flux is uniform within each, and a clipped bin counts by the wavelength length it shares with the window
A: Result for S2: 2.6 A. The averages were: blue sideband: 9.43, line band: 8.8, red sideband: 9.41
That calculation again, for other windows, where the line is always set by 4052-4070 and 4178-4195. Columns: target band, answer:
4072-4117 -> 6.66 A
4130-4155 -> -0.66 A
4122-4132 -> 0.06 A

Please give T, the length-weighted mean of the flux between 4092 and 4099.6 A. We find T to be 6.68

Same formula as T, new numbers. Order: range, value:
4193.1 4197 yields 9.35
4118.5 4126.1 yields 9.1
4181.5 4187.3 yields 8.86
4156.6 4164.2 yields 9.65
